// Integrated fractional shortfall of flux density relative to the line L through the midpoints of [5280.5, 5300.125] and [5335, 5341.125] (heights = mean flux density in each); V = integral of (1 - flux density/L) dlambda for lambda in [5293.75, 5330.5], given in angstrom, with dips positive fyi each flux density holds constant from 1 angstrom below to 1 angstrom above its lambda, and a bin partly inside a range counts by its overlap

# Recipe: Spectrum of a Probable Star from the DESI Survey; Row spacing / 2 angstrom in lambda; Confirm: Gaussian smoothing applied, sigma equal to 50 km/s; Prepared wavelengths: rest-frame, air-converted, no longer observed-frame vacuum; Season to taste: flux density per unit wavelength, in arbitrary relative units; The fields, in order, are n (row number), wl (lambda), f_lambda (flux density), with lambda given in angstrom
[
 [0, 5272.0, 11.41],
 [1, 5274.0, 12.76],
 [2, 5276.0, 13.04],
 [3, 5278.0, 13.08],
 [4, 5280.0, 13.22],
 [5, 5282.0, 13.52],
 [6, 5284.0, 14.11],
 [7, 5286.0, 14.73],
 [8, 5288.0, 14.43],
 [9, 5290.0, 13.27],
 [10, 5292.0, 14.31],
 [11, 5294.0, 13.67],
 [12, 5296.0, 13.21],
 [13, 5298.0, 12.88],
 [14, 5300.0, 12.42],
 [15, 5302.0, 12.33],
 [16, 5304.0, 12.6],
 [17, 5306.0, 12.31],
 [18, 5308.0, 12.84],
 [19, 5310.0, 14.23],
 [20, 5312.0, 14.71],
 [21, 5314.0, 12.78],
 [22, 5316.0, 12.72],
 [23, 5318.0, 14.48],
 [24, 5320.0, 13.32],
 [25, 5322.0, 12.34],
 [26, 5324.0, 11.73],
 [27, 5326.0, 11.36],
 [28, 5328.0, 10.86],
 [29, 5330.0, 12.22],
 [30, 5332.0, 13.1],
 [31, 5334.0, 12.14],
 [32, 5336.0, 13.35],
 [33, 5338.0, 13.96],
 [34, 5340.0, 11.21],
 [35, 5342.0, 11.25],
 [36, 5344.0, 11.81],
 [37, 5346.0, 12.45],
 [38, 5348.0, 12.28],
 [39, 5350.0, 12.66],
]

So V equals 1.4 angstrom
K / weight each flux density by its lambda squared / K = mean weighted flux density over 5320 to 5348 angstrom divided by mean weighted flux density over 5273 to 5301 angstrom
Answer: 0.9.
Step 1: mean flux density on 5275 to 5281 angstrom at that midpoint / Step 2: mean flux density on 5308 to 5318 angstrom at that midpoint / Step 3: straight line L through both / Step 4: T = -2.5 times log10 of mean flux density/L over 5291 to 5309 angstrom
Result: 0.04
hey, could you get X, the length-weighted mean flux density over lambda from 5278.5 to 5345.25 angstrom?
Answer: 13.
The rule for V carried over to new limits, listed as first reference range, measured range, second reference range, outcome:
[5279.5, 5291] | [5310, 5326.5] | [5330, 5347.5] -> -0.1 angstrom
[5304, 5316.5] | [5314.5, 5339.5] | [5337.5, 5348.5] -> 0.1 angstrom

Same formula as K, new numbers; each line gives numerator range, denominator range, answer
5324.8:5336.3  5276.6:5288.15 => 0.89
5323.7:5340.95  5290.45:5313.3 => 0.94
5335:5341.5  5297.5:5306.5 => 1.03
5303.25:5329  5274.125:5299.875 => 0.95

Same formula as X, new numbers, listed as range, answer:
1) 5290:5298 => 13.6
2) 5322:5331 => 11.6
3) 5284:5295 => 14.1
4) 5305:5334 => 12.8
